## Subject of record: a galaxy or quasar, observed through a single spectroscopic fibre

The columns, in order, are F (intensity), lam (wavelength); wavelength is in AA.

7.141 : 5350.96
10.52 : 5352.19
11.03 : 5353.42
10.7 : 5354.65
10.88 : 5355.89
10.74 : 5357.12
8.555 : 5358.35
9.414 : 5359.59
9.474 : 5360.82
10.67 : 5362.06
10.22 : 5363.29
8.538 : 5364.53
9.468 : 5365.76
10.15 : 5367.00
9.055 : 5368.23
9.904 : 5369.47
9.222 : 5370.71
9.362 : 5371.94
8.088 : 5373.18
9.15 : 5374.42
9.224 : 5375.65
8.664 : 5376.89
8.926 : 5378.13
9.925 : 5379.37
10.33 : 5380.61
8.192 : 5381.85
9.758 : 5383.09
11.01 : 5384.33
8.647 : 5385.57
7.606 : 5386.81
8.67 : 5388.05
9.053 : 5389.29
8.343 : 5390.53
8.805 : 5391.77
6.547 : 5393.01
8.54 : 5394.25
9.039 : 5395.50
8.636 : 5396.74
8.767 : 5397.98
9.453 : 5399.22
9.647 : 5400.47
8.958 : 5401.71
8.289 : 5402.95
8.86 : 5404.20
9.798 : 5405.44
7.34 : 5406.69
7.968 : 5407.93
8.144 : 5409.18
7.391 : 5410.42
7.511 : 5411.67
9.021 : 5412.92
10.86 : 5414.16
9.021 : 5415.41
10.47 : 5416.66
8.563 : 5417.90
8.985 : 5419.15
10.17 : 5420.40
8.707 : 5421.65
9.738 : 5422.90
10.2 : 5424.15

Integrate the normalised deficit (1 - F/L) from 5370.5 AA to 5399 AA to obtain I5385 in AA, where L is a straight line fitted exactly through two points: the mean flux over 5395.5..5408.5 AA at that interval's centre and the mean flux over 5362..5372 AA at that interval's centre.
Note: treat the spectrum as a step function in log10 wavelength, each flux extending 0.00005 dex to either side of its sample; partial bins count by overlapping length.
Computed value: 0.9 AA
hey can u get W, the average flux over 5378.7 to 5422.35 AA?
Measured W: 8.89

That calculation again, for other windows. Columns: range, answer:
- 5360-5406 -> 9.11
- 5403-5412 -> 8.17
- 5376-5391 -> 9.1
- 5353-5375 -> 9.69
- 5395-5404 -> 8.97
